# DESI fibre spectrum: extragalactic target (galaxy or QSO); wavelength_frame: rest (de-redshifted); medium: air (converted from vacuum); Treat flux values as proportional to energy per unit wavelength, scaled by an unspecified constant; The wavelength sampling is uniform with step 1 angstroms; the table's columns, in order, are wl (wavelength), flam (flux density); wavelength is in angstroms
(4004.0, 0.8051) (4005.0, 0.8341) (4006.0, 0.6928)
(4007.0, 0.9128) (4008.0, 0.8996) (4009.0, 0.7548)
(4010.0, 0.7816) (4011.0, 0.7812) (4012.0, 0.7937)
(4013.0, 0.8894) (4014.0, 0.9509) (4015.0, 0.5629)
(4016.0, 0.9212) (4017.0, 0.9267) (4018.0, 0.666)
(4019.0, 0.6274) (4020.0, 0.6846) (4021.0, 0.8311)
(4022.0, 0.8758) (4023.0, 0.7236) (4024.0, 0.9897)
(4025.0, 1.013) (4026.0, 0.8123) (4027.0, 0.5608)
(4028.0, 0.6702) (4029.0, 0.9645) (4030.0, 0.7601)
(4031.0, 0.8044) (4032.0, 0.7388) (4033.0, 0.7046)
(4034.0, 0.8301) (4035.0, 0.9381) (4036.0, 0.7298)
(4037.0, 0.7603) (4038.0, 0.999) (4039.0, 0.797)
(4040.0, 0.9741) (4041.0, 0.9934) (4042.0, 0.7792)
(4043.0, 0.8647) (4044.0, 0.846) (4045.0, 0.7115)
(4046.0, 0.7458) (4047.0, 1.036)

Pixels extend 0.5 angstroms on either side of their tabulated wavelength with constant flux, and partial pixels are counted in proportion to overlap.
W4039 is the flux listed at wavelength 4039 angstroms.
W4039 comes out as 0.797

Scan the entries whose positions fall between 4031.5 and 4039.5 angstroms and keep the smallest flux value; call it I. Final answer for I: 0.7046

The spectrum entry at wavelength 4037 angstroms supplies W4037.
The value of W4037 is 0.7603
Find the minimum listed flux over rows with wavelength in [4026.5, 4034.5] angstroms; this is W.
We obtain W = 0.5608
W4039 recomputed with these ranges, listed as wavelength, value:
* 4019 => 0.6274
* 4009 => 0.7548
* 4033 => 0.7046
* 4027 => 0.5608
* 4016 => 0.9212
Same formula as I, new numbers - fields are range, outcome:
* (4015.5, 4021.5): 0.6274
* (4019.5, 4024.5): 0.6846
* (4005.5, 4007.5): 0.6928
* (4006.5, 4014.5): 0.7548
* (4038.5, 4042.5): 0.7792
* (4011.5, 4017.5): 0.5629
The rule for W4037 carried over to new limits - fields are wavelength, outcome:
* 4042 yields 0.7792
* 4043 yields 0.8647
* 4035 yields 0.9381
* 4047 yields 1.036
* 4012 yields 0.7937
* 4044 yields 0.846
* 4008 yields 0.8996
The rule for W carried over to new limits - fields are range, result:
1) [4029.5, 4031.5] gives 0.7601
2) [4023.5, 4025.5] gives 0.9897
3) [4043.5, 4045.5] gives 0.7115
